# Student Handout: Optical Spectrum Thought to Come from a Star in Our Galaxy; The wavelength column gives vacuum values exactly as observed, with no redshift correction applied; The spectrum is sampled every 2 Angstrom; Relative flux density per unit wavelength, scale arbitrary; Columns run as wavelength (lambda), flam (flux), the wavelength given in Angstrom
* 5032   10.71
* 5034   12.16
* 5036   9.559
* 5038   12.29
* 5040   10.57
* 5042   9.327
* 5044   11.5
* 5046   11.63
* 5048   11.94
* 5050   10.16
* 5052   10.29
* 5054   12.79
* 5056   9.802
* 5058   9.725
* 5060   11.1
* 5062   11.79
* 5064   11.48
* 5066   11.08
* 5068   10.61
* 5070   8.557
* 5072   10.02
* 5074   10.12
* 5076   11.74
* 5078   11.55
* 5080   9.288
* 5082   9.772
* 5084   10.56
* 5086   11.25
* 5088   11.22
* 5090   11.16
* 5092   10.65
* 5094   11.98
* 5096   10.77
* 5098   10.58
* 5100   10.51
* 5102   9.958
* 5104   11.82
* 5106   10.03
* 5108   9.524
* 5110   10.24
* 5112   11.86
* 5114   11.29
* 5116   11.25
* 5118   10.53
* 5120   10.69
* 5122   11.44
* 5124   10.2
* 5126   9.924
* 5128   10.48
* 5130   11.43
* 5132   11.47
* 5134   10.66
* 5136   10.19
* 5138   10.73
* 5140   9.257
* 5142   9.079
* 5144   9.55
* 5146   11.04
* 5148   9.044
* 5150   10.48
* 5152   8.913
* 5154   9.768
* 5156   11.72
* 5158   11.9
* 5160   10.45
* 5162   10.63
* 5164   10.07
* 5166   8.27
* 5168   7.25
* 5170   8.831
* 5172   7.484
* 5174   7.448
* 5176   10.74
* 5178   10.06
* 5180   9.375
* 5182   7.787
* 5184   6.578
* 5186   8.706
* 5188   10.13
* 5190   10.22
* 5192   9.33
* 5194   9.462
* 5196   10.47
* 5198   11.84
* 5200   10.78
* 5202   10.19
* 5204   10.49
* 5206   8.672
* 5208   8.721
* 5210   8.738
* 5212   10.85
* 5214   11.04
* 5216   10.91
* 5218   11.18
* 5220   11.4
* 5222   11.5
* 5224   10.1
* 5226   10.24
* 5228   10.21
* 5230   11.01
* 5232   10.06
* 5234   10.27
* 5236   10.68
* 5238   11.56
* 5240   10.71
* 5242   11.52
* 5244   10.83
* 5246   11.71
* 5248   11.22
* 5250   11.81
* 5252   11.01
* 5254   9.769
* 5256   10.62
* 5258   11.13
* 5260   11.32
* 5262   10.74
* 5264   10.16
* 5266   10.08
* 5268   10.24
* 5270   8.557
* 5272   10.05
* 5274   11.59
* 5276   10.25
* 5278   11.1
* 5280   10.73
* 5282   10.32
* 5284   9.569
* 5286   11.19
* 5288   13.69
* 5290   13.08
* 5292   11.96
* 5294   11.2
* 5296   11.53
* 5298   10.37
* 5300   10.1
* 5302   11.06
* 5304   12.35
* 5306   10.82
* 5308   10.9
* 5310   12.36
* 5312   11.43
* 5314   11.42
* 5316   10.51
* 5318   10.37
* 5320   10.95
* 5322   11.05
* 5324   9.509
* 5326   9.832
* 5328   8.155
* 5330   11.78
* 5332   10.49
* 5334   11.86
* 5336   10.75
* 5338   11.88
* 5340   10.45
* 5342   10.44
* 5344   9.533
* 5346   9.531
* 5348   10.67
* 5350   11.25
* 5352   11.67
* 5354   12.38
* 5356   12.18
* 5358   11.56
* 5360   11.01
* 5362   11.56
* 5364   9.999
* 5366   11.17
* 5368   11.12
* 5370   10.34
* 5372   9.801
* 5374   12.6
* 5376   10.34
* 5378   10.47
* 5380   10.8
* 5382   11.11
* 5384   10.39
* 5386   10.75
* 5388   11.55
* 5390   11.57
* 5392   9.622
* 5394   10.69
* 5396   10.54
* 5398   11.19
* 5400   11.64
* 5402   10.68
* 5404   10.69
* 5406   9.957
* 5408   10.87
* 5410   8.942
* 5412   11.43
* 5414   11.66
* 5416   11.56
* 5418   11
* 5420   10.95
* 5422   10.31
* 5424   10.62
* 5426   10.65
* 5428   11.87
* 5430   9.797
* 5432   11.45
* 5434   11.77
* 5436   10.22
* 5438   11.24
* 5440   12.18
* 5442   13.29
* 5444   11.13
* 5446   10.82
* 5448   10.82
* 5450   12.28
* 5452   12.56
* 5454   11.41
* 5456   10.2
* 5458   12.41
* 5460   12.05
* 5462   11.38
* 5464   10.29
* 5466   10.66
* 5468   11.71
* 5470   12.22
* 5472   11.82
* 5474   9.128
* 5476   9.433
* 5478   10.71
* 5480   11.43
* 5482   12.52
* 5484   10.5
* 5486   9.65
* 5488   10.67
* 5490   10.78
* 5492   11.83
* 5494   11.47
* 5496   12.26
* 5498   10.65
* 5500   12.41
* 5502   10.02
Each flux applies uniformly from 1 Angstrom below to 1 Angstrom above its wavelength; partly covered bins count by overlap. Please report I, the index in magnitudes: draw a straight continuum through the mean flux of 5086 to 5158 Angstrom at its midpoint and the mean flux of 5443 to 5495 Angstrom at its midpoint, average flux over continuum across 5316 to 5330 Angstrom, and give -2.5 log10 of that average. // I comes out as 0.08 mag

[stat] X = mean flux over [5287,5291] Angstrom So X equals 13.4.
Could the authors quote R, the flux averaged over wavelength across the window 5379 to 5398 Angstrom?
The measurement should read 10.8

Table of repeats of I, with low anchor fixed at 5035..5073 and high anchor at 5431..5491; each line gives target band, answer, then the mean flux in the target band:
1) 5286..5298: -0.10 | 12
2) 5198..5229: 0.06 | 10.4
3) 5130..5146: 0.06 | 10.3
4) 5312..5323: 0.01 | 10.9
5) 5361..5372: 0.04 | 10.7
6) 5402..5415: 0.06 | 10.6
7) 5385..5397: 0.04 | 10.8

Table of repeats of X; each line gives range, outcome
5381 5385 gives 10.8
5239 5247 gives 11.2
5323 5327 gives 9.67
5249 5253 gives 11.4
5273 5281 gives 10.9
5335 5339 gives 11.3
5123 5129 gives 10.2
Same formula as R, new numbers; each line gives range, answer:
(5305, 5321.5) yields 11.1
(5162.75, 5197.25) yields 8.99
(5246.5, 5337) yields 10.9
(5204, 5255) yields 10.6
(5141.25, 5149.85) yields 9.77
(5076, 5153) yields 10.6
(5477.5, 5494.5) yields 11.1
